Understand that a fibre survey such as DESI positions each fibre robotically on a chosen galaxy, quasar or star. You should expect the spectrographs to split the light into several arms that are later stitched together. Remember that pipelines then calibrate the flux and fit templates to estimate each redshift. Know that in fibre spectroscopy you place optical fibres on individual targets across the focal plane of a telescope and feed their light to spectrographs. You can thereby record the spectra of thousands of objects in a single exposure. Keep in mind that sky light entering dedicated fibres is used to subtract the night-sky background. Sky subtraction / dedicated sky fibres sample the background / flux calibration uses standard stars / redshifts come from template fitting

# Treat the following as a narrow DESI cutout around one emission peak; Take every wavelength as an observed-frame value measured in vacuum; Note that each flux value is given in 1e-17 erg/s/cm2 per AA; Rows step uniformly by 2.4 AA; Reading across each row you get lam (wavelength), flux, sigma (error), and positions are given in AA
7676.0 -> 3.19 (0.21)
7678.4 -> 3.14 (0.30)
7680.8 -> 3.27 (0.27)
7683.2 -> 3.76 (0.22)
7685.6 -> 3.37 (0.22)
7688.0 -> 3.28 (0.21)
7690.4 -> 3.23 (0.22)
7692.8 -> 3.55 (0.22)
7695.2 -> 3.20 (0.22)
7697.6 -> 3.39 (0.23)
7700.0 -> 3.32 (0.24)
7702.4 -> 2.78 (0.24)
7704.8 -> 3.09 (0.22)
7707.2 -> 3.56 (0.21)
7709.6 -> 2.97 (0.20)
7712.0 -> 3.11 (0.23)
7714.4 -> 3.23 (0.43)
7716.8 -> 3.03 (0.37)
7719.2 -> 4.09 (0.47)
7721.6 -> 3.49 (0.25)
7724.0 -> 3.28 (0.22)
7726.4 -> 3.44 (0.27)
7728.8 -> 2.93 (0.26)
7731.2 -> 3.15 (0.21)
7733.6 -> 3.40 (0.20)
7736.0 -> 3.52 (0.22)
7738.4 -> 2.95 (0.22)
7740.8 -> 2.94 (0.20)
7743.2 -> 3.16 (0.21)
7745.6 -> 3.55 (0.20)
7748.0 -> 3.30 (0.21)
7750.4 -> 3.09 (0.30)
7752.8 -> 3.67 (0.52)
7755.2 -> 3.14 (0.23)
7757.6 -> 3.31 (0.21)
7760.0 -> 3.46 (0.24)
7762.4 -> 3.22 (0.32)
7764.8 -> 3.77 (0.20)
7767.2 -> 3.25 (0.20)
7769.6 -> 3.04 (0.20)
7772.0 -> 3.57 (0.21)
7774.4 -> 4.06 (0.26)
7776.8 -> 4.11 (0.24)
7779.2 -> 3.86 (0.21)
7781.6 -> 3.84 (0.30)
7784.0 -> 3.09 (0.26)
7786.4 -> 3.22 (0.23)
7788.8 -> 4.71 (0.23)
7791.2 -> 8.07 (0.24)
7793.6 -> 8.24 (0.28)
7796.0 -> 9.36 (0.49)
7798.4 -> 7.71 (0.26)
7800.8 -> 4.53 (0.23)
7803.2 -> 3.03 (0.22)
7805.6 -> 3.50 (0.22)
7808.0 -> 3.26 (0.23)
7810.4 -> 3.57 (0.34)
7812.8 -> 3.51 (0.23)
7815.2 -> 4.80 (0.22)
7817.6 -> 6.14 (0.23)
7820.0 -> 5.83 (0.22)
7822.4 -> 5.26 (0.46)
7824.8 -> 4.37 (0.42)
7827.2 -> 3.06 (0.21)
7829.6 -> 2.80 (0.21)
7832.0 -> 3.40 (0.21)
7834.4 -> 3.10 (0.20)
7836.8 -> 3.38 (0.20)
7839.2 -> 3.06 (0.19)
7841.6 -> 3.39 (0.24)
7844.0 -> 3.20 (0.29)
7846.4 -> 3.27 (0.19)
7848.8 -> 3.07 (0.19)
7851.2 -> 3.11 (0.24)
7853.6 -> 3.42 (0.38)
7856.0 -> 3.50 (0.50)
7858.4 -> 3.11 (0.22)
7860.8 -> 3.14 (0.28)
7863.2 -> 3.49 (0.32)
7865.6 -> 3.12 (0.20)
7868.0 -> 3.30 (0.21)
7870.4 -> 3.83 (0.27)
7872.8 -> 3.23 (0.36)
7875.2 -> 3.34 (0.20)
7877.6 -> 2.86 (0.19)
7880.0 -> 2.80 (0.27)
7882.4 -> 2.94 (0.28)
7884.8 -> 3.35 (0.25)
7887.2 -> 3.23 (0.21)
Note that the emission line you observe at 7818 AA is [N II] 6583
